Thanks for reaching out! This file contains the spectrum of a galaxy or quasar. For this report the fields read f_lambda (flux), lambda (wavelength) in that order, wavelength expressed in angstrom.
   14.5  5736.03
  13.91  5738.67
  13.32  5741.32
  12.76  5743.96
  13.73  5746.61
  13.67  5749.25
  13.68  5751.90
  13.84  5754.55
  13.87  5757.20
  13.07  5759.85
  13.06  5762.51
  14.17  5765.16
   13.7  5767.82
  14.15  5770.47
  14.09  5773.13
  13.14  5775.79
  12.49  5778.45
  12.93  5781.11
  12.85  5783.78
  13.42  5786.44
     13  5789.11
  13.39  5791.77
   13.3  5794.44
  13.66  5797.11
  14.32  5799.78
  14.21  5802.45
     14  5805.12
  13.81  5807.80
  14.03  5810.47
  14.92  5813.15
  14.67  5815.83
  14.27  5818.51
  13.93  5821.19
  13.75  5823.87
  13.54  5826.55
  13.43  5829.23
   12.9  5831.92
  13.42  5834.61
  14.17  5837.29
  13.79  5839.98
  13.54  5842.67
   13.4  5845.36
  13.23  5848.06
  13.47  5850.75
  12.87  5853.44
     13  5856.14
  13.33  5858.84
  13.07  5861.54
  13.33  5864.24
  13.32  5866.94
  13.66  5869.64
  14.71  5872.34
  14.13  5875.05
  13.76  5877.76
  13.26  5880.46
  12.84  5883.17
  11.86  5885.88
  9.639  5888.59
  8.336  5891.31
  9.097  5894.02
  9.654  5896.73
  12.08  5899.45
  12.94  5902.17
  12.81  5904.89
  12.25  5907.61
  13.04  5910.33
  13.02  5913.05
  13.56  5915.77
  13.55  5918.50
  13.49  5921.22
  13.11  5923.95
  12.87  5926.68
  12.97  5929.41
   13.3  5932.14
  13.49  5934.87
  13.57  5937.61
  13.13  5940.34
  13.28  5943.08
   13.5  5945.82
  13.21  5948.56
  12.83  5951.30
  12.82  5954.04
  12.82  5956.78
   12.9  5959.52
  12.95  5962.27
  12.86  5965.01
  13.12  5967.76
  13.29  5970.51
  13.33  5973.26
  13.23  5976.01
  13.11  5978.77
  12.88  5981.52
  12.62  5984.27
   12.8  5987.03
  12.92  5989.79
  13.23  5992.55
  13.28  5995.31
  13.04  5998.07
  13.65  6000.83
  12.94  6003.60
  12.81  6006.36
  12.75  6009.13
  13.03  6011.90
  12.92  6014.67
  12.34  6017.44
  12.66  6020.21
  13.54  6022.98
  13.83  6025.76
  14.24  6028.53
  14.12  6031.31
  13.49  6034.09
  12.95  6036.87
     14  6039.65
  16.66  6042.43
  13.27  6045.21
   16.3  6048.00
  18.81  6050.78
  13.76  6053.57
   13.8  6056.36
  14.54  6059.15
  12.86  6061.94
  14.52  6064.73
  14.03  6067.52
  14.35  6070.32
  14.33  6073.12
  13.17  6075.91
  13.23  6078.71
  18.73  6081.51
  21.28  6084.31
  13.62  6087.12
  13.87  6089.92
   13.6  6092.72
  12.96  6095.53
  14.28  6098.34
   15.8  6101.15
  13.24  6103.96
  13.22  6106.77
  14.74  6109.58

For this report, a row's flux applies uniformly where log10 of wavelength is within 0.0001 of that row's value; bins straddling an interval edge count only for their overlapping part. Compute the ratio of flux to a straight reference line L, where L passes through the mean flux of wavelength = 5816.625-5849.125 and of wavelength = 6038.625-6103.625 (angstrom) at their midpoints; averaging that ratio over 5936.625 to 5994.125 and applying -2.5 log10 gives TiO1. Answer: 0.10 mag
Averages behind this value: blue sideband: 13.6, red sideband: 14.8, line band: 13.1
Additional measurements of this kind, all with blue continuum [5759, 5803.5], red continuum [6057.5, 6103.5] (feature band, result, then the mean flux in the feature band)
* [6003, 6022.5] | 0.13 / 12.8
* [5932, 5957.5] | 0.07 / 13.2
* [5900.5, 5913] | 0.10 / 12.8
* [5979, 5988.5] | 0.12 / 12.8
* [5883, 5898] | 0.35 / 10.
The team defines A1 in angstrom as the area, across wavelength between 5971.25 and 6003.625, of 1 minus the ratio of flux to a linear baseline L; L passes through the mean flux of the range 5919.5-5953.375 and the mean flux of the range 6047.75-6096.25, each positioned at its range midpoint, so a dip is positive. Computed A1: 1.7 angstrom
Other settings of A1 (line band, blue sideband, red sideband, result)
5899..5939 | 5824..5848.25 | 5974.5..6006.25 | 0.5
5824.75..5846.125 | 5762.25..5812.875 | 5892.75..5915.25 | -1.0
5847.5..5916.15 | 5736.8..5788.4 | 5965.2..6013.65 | 3.8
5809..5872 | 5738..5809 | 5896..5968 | -1.6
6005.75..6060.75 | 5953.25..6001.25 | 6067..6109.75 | -0.5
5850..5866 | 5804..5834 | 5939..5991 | 0.6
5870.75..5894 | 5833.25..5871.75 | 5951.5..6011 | 2.1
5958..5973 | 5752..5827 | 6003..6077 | 0.9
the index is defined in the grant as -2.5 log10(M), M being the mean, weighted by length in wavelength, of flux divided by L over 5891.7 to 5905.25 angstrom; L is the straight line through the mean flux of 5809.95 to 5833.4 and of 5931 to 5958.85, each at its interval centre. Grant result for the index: 0.220 mag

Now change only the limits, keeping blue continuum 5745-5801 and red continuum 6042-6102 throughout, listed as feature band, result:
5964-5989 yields 0.11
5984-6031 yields 0.11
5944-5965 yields 0.10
